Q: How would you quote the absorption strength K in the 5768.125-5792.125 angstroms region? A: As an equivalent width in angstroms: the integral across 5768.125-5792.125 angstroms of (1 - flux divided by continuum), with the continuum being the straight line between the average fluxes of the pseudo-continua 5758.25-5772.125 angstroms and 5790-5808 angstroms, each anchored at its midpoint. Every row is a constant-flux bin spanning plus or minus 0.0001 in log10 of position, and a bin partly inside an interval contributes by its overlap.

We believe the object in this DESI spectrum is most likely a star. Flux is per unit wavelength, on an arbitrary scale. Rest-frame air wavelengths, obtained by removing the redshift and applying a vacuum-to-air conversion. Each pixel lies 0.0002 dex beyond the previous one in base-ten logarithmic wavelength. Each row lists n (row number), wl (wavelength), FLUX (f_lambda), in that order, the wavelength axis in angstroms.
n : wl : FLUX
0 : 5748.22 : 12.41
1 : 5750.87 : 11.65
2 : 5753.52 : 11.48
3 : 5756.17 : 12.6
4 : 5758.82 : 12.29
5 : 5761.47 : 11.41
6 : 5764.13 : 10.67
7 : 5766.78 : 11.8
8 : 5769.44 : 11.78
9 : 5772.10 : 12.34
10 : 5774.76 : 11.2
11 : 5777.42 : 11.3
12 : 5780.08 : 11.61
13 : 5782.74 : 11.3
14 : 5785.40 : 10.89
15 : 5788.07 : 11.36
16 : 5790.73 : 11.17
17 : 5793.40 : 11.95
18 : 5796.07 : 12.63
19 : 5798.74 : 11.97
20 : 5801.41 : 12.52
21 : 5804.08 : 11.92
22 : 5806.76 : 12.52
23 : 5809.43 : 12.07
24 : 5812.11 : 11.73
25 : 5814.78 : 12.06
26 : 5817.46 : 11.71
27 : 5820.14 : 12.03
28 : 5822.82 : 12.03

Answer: 0.81 angstroms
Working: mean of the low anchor 11.6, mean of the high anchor 12.1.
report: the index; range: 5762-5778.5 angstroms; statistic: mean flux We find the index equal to 11.5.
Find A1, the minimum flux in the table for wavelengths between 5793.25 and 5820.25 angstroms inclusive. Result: 11.71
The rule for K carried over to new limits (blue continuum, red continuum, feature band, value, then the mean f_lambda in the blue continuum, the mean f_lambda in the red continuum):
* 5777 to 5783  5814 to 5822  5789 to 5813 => -0.69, 11.4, 11.9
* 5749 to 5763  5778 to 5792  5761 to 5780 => 0.11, 11.9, 11.3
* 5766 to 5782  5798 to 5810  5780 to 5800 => 0.58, 11.7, 12.2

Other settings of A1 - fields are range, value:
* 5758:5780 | 10.67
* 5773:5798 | 10.89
